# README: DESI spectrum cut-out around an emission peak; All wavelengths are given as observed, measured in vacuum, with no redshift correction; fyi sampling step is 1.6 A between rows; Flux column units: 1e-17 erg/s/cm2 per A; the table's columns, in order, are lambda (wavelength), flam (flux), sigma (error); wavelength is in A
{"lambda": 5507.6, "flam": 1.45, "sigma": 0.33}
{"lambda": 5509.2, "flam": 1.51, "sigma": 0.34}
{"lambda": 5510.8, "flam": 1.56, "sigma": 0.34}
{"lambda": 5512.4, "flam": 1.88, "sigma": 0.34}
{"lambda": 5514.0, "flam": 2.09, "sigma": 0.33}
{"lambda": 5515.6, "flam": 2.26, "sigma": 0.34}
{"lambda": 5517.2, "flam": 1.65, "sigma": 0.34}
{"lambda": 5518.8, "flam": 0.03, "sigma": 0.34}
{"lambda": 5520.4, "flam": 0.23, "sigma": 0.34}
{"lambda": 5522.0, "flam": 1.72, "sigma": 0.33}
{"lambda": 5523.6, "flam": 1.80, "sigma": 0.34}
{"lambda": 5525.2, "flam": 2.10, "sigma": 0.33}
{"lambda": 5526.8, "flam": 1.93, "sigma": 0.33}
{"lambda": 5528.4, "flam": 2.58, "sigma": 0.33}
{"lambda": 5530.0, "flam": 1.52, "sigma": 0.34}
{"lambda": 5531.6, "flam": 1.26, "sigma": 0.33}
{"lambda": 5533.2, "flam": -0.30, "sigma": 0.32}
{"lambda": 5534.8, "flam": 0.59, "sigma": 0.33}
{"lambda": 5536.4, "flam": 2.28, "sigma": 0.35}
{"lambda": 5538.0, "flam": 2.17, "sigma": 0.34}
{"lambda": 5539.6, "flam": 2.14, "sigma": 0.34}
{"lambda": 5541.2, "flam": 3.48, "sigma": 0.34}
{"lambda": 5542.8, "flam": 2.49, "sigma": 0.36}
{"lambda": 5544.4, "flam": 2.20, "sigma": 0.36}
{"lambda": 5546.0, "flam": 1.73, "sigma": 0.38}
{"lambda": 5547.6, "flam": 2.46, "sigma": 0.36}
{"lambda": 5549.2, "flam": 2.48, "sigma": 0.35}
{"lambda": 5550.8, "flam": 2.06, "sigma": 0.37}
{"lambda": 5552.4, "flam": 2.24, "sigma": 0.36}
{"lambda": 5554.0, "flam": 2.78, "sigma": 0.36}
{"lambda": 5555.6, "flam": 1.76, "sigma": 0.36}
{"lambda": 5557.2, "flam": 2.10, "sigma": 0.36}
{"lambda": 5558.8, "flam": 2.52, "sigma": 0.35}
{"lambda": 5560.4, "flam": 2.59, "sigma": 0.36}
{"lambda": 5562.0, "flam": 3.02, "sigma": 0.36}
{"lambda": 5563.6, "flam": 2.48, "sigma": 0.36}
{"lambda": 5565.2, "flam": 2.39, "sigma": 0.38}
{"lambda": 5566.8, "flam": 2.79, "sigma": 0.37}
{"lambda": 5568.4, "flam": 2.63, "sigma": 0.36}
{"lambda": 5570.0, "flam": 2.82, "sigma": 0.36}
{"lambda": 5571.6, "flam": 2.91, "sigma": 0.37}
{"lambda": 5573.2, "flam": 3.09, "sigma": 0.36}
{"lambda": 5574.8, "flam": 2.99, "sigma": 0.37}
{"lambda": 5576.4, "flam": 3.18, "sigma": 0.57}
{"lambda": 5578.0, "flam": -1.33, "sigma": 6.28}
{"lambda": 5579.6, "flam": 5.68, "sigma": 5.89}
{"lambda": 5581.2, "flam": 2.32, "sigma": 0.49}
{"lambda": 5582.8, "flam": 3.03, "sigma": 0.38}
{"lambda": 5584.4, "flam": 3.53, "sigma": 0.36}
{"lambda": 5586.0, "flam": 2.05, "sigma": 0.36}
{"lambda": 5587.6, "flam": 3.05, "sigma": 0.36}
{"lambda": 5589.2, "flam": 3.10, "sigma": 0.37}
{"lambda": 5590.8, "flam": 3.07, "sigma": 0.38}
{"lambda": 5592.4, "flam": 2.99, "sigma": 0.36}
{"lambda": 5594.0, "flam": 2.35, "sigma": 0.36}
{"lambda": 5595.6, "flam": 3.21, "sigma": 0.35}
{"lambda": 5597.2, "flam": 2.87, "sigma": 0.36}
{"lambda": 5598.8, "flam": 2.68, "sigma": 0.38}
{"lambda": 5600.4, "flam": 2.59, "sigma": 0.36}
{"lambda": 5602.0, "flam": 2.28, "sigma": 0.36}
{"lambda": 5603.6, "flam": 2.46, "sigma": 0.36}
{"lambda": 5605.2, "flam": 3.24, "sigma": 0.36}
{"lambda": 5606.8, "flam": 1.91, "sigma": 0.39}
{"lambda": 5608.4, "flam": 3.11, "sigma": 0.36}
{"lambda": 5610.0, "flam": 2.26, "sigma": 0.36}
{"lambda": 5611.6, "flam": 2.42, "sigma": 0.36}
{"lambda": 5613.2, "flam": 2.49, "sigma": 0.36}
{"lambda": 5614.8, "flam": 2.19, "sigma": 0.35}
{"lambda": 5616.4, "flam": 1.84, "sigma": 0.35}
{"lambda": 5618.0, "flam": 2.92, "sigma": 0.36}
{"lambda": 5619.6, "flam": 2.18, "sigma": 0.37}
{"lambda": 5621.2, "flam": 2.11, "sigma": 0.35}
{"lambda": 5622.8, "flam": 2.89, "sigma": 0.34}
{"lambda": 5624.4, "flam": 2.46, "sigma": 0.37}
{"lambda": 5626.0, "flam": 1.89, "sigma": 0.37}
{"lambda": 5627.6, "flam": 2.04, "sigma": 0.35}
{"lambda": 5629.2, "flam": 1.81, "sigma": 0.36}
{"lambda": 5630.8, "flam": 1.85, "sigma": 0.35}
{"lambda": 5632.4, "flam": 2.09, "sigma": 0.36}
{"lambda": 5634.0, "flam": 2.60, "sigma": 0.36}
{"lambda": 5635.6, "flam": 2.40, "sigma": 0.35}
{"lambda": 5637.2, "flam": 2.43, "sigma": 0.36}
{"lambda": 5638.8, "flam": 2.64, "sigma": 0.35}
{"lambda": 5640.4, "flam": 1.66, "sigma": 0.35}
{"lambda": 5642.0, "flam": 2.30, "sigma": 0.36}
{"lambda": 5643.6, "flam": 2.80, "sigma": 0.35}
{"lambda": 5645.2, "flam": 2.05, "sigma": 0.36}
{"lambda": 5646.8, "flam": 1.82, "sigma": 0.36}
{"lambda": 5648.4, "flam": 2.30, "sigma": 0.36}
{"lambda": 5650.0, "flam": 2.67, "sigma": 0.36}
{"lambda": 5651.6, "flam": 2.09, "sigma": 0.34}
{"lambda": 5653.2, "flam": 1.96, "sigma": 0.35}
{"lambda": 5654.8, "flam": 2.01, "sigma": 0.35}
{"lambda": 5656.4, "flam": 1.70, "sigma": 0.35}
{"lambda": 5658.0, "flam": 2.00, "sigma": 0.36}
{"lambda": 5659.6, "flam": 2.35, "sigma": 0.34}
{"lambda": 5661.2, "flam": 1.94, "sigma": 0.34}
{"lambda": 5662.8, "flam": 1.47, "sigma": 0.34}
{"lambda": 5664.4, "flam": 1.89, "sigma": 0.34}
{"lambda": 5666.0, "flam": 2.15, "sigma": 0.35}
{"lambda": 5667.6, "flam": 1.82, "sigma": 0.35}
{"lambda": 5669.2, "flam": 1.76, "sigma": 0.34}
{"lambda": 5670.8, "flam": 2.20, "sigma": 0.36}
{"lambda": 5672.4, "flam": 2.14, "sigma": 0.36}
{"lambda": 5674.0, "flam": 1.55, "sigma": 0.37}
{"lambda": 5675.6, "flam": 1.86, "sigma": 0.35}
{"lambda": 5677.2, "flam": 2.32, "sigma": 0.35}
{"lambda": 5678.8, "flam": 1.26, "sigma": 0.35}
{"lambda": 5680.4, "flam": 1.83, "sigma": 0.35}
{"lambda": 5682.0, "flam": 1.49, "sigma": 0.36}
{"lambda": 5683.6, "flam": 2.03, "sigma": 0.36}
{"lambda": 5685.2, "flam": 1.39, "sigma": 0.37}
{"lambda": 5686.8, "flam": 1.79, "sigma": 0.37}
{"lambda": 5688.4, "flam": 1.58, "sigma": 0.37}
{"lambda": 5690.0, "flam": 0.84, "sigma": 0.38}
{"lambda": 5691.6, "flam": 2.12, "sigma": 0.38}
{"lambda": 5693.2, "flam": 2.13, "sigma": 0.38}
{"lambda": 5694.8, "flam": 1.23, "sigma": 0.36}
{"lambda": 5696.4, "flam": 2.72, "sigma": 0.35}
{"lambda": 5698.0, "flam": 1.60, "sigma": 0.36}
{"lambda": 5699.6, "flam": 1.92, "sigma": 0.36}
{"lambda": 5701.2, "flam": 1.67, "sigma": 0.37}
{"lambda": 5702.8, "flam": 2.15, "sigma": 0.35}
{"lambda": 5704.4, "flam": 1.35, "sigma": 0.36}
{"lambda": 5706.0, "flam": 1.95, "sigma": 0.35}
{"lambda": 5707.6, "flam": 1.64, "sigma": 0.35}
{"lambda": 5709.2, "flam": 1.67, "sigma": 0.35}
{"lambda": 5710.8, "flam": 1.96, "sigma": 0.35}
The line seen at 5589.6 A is Mg II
